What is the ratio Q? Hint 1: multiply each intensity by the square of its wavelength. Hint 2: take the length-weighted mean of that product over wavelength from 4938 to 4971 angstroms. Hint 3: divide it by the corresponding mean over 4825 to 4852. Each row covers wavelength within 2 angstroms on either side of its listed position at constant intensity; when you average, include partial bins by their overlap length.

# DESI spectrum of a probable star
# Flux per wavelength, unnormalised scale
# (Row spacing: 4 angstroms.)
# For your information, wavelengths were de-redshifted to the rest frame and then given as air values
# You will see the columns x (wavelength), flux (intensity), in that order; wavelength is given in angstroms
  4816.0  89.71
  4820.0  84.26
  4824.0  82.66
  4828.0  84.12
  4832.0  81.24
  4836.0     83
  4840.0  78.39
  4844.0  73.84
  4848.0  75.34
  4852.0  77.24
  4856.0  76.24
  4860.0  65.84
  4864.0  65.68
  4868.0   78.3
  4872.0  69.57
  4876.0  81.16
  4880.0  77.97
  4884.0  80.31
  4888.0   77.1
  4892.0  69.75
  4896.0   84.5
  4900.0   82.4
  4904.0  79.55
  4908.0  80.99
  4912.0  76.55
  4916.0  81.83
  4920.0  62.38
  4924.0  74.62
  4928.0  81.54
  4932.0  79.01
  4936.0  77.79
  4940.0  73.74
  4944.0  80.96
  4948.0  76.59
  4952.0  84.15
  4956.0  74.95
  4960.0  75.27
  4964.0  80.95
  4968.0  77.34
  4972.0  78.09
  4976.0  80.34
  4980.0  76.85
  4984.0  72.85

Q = 1.03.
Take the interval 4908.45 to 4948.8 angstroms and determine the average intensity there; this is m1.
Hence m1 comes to 76.7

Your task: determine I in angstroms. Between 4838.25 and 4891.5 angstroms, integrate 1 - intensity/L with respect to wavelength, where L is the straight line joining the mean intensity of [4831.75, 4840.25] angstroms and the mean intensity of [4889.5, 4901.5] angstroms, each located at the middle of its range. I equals 3.35 angstroms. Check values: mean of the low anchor 81.3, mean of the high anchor 78.7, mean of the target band 75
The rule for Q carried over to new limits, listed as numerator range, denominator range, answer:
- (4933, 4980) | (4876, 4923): 1.03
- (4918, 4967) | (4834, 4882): 1.06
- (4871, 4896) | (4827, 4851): 0.99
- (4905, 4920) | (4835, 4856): 1.03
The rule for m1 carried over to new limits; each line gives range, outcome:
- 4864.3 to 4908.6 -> 77.8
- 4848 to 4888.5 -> 74.9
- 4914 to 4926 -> 72.9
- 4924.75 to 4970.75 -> 78.3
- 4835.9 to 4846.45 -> 77.5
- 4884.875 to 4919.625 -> 78.3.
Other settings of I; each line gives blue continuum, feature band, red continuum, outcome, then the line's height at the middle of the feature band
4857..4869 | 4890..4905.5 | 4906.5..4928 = -1.1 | 73.6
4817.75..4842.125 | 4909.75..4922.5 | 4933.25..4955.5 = 0.9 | 79.4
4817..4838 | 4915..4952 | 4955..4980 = 1.1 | 79.2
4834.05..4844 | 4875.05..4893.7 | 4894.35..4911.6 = 0.8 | 80.7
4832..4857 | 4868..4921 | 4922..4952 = 0.3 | 78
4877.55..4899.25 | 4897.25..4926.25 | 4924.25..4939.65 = 0.4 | 78.3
